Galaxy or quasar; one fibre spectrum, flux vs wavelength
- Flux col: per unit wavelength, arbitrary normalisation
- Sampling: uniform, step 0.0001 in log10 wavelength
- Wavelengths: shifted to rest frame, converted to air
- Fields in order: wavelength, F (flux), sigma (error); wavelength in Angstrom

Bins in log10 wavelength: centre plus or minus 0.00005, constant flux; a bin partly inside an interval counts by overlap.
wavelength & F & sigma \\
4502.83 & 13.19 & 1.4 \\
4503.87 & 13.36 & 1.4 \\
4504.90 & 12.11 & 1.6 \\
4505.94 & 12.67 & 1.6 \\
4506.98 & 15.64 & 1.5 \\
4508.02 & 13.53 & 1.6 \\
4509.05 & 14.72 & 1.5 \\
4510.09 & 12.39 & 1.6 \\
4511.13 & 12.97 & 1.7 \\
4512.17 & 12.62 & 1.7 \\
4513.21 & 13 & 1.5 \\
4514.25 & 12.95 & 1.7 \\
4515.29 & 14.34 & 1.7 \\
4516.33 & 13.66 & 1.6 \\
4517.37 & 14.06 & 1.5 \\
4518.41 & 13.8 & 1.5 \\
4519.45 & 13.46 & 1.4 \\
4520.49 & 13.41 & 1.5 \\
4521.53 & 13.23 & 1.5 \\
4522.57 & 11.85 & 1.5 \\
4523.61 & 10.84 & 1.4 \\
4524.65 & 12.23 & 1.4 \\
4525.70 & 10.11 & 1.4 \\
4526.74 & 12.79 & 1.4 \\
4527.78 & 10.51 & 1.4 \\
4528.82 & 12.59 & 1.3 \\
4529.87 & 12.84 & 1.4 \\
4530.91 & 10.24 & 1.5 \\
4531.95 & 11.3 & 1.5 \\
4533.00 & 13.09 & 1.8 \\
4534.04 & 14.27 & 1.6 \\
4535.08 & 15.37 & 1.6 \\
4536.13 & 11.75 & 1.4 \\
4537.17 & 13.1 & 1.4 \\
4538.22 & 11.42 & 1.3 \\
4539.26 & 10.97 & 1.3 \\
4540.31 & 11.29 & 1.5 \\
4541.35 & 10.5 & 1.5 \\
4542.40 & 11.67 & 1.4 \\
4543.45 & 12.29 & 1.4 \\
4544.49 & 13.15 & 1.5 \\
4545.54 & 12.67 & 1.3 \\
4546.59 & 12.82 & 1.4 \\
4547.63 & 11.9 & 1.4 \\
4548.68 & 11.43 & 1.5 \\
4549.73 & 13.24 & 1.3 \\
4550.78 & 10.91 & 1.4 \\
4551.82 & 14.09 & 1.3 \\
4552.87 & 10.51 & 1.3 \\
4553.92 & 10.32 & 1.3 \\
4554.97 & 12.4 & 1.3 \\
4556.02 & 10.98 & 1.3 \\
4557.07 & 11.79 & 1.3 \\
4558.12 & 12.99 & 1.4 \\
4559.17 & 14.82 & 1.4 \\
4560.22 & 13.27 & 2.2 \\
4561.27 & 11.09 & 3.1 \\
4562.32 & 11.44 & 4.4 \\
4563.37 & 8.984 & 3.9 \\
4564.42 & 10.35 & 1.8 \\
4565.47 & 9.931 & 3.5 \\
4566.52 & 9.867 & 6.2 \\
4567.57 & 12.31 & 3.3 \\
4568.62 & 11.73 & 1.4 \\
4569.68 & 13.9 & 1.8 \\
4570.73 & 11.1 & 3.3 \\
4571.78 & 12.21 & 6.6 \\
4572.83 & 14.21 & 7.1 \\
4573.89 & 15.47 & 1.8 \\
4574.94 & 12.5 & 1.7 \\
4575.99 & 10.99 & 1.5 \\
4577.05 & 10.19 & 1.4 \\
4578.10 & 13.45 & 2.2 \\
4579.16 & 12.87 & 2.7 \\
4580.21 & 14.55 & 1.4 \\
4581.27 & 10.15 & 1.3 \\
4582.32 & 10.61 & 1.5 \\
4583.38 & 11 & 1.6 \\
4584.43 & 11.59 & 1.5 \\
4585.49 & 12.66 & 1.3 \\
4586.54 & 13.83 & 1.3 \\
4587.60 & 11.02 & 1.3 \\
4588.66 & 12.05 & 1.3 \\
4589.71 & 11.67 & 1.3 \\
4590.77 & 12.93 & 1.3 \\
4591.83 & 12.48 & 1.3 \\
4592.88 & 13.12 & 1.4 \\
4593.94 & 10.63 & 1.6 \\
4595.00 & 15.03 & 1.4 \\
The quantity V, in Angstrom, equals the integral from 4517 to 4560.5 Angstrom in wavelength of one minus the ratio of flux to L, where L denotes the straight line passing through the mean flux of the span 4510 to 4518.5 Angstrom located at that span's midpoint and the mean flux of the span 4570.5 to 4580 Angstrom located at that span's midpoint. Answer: 2.6 Angstrom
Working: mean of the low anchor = 13.3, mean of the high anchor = 12.7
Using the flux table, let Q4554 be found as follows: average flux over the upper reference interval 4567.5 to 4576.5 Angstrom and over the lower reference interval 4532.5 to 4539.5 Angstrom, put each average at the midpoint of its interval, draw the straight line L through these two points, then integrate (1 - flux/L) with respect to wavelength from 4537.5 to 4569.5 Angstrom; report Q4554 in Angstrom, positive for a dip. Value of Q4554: 2.8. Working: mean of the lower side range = 12.9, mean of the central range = 11.7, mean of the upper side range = 12.7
